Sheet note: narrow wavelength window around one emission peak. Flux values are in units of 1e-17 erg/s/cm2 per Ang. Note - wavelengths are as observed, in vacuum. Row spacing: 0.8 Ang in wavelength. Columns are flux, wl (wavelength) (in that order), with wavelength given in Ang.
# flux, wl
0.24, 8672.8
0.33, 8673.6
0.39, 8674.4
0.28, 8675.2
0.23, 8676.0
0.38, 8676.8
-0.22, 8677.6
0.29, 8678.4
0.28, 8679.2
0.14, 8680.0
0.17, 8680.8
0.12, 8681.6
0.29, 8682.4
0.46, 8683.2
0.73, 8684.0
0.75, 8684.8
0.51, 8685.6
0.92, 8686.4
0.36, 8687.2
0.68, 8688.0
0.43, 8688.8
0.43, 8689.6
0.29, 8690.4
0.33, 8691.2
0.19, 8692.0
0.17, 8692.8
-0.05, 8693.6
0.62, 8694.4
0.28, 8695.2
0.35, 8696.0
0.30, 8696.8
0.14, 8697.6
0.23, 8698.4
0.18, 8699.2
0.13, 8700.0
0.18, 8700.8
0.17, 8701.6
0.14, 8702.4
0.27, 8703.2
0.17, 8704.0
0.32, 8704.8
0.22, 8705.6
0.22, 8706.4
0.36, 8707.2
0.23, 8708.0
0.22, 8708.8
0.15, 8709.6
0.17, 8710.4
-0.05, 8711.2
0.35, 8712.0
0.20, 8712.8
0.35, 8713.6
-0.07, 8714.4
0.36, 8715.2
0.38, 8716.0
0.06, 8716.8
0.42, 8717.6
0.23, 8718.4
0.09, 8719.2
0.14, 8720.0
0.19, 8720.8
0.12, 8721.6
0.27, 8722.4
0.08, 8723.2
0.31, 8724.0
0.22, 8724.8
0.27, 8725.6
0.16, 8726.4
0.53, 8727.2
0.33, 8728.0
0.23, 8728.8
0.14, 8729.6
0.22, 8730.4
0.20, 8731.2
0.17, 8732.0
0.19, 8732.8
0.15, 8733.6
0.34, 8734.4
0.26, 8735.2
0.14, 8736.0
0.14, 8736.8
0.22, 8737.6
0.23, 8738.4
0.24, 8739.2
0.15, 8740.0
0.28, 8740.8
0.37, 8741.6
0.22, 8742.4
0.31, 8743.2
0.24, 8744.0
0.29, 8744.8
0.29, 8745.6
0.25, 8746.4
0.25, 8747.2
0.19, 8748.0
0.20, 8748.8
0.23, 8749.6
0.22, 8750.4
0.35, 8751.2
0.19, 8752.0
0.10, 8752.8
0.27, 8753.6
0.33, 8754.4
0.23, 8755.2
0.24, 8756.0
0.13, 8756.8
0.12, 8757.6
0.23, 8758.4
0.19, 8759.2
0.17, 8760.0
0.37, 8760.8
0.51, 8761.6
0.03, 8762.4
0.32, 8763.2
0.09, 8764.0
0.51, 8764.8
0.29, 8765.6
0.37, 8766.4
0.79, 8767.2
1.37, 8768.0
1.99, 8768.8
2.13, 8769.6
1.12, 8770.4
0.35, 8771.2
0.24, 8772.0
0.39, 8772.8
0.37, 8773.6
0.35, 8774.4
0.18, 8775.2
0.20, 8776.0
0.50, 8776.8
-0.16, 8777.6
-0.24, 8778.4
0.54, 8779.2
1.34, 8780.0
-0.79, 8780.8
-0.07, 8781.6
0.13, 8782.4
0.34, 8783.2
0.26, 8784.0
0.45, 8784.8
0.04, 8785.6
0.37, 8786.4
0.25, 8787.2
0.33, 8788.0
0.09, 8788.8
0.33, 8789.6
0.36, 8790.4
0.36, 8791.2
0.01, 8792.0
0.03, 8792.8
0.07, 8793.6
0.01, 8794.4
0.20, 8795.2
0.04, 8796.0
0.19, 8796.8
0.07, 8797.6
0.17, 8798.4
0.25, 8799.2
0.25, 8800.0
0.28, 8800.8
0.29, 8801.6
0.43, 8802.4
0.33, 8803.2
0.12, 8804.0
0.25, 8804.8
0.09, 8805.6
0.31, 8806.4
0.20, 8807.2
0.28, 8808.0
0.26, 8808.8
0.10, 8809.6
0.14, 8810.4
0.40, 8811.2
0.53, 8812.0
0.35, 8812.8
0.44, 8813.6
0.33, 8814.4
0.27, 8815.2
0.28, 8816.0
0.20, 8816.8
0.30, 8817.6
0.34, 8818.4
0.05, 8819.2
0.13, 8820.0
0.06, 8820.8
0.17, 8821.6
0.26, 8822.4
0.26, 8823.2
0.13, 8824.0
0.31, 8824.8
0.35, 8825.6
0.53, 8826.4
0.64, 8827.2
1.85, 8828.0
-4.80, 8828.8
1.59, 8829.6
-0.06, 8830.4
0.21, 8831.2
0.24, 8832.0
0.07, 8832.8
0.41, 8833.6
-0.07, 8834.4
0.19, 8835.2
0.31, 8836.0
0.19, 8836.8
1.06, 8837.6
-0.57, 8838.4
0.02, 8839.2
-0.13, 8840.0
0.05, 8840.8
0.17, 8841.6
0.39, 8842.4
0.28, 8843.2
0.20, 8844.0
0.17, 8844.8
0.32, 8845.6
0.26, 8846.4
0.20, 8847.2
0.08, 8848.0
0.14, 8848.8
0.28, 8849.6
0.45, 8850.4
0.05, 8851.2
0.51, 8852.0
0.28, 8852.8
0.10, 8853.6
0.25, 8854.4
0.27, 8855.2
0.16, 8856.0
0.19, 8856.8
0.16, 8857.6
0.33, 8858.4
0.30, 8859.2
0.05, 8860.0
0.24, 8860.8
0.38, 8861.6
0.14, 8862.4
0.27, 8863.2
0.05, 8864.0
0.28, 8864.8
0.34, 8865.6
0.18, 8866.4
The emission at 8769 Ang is [O III] 5007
